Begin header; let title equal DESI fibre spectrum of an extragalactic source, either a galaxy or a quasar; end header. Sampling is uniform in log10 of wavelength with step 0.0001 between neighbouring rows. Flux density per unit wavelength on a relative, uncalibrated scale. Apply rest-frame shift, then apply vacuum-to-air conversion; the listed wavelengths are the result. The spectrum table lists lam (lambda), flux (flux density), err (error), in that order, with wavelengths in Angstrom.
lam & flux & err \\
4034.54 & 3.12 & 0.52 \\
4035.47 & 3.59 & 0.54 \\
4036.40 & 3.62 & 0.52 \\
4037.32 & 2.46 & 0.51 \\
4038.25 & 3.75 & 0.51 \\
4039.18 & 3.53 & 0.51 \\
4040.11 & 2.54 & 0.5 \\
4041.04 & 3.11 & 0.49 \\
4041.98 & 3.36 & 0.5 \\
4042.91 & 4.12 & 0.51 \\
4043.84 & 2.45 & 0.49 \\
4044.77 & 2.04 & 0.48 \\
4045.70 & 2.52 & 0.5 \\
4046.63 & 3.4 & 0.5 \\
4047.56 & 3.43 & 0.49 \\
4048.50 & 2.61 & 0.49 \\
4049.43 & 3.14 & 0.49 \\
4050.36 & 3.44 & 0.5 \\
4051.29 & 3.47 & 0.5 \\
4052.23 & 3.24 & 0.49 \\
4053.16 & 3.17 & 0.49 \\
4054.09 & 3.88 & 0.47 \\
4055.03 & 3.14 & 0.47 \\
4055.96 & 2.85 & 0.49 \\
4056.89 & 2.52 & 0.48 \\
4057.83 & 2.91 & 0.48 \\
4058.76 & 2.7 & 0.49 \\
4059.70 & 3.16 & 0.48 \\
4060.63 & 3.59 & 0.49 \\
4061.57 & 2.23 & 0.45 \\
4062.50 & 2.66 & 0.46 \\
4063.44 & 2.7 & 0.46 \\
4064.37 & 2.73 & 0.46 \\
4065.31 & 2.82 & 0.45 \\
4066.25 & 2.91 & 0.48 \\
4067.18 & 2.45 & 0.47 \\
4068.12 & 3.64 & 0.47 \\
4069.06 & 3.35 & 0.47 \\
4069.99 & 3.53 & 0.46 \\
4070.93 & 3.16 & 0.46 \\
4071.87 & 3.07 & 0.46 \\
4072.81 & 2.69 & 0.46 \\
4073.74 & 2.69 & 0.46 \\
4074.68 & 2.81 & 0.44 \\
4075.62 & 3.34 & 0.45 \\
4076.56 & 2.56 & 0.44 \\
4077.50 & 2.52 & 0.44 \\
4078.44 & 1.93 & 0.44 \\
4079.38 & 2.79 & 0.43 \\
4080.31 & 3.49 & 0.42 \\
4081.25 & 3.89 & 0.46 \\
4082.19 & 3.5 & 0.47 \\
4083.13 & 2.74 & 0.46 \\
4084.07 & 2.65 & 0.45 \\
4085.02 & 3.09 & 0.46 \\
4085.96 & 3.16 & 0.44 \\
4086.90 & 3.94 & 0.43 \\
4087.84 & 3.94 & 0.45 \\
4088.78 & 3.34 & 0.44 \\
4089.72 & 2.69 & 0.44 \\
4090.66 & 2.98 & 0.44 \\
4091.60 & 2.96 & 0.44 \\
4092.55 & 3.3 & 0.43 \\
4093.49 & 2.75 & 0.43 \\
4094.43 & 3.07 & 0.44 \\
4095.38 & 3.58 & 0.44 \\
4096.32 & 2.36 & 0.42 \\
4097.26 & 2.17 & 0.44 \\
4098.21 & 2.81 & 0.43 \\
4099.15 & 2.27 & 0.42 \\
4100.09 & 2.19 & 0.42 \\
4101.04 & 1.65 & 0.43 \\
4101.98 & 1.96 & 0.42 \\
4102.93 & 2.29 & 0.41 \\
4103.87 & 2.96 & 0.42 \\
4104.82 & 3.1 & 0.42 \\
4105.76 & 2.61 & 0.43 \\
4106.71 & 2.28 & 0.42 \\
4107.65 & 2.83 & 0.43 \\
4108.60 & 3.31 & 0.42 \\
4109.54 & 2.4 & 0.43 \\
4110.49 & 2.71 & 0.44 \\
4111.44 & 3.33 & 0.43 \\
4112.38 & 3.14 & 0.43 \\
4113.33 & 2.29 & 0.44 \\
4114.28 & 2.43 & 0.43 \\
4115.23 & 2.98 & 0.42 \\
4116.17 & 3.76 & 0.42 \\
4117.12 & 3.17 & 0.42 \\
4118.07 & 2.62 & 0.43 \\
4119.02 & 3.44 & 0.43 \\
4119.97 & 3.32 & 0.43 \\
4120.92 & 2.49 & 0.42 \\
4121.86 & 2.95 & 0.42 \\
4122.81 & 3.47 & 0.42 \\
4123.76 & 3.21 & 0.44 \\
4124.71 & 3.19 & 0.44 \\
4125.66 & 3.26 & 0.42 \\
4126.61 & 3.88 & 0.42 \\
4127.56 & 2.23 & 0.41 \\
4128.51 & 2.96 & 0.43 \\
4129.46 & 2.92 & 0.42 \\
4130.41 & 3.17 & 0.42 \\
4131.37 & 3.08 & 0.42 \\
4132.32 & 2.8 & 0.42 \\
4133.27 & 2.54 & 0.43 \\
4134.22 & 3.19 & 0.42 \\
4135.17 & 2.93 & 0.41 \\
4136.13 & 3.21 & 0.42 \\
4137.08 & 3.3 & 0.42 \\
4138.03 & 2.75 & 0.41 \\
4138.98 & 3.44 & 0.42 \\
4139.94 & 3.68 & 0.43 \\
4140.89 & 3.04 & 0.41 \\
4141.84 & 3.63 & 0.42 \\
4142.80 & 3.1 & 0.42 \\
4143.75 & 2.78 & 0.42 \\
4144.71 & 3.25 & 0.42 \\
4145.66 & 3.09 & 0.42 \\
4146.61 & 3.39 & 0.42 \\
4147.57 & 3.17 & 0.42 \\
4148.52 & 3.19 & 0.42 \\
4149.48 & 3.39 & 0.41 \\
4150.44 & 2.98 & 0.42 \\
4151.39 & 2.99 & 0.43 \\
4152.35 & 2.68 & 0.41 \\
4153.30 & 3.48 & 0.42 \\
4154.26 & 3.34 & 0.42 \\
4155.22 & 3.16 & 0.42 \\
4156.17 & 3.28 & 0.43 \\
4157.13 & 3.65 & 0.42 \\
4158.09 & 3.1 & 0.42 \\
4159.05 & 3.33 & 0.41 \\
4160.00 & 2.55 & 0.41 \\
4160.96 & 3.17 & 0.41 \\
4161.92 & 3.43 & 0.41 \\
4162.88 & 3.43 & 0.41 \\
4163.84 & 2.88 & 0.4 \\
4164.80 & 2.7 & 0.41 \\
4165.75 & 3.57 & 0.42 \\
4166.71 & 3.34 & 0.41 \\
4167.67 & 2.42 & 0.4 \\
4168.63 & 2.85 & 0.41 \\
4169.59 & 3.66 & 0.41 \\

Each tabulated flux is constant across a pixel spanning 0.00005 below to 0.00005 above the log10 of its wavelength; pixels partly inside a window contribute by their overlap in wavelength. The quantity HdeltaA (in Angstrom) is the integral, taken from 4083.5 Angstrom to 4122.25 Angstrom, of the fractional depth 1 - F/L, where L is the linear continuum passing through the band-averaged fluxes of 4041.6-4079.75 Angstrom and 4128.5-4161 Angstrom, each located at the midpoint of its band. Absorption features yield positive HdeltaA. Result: 2.4 Angstrom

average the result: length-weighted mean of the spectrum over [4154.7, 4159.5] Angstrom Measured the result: 3.3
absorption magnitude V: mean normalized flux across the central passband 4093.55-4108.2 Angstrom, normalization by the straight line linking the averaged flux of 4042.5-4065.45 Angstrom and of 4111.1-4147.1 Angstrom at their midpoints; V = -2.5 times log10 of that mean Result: 0.20 mag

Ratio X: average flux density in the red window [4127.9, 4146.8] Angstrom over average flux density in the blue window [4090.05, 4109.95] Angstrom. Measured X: 1.17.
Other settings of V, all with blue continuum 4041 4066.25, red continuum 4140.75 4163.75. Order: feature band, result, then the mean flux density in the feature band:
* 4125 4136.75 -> 0.046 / 3.02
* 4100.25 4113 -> 0.175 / 2.64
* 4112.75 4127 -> 0.013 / 3.09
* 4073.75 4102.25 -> 0.068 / 2.88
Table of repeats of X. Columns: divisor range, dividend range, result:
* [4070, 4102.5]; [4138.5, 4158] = 1.12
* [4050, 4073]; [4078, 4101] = 0.97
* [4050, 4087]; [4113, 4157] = 1.03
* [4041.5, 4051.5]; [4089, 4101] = 0.89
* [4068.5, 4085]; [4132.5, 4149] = 1.05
